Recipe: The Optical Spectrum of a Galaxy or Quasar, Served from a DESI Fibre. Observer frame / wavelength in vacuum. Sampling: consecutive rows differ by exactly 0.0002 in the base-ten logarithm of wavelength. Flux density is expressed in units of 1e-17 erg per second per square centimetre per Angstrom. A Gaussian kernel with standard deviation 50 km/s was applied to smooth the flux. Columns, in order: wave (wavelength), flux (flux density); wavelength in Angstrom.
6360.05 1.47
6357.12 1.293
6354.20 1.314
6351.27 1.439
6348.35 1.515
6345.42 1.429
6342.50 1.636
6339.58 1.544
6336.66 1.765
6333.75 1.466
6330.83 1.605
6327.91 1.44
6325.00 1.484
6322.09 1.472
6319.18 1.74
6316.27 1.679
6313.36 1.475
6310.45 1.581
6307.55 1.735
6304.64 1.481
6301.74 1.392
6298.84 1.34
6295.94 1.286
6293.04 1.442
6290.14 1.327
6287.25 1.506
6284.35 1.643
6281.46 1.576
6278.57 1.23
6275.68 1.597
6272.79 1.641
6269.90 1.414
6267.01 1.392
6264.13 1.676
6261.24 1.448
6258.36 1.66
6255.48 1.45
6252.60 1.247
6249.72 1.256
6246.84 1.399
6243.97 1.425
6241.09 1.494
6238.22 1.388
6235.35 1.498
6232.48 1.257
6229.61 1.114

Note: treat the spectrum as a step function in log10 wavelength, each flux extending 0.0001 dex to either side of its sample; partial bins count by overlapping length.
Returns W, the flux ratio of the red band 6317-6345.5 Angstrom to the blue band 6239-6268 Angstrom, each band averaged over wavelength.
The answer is 1.09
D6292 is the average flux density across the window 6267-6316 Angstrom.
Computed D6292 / 1.48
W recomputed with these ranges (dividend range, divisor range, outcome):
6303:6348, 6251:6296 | 1.06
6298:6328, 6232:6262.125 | 1.09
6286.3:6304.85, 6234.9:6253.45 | 1.00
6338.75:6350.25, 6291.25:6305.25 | 1.11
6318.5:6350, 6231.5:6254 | 1.13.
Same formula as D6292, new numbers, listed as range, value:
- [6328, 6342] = 1.58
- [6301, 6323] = 1.58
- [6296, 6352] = 1.53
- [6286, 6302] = 1.38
